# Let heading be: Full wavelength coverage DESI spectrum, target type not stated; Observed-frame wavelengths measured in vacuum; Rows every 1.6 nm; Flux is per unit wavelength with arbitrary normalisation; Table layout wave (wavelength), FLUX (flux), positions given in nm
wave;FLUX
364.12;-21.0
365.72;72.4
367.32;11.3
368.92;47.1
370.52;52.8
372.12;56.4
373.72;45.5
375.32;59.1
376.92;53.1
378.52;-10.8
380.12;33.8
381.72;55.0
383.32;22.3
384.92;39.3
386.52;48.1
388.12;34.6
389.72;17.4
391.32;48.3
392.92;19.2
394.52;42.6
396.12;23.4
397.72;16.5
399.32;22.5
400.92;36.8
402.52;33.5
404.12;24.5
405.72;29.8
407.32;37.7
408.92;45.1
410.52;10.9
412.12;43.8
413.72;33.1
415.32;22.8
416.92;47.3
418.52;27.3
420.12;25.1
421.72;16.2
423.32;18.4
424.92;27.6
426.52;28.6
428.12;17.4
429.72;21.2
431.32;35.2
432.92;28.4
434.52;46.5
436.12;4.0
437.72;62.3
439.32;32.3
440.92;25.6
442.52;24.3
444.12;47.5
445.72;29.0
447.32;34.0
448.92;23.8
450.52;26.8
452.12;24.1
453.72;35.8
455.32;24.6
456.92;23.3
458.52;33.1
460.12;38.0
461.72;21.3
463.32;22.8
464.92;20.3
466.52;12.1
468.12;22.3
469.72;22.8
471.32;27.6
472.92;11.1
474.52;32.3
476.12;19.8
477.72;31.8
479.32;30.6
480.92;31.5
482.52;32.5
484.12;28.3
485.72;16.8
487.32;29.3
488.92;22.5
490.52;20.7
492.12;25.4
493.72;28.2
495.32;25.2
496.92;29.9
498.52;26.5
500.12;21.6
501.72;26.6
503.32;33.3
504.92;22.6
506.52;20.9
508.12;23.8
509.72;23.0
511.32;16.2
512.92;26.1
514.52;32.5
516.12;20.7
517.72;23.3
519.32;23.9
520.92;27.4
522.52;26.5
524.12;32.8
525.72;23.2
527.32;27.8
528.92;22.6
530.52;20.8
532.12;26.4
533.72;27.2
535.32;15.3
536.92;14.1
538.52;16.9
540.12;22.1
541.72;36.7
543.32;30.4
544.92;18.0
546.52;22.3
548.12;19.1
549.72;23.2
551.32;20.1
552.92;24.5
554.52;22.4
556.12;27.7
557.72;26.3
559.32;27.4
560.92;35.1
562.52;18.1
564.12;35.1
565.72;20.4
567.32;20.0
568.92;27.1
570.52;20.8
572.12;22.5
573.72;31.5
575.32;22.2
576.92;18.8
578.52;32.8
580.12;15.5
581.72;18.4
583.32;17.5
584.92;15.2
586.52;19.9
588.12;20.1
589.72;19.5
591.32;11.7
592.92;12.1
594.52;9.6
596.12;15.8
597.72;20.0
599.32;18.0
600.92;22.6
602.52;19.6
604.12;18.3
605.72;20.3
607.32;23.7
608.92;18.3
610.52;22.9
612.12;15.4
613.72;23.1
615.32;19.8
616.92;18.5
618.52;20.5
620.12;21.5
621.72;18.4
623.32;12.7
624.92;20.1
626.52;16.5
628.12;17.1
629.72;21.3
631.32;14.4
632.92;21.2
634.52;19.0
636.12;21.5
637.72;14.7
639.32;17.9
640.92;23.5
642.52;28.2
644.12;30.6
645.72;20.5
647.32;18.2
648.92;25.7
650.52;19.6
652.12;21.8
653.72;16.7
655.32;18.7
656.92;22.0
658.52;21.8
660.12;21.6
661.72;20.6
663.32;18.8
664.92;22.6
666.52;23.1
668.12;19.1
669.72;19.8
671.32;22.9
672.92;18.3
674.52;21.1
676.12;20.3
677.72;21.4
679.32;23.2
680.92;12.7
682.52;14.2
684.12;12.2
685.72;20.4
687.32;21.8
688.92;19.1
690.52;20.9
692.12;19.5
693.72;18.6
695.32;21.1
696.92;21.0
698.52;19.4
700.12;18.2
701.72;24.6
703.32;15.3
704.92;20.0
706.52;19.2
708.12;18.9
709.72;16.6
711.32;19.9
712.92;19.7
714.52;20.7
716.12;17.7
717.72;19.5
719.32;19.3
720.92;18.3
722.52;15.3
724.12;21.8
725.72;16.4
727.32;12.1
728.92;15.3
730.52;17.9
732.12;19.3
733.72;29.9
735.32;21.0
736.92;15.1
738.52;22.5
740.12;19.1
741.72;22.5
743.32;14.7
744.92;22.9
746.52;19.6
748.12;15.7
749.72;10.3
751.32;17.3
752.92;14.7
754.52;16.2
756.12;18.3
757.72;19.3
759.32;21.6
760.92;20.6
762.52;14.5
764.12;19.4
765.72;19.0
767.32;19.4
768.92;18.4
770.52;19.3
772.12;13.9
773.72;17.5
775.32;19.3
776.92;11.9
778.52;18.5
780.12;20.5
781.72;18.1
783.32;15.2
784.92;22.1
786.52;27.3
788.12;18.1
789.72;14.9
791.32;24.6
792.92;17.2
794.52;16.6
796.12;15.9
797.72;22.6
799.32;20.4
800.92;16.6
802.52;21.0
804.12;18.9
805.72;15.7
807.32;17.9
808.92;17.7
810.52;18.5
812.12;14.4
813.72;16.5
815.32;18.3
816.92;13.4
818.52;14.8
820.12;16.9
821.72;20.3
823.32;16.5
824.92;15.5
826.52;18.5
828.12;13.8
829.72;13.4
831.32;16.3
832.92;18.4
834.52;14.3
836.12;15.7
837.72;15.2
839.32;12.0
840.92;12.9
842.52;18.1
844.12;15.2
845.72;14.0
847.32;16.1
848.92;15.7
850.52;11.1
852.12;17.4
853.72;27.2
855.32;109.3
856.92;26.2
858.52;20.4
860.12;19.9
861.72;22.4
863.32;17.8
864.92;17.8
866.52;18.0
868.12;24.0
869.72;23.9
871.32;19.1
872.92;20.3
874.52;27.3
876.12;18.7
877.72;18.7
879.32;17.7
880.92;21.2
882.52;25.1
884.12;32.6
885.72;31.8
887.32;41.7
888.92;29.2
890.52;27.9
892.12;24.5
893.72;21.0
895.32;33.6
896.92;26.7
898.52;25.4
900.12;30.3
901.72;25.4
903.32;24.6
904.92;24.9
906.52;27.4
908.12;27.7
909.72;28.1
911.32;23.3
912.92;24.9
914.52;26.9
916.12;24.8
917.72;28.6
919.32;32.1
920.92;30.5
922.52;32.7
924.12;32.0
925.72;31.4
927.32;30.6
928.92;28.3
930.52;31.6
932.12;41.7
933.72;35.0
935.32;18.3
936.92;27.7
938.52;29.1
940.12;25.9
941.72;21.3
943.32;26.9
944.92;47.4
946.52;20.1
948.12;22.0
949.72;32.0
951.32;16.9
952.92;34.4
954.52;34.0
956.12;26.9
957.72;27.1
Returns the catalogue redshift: 1.294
